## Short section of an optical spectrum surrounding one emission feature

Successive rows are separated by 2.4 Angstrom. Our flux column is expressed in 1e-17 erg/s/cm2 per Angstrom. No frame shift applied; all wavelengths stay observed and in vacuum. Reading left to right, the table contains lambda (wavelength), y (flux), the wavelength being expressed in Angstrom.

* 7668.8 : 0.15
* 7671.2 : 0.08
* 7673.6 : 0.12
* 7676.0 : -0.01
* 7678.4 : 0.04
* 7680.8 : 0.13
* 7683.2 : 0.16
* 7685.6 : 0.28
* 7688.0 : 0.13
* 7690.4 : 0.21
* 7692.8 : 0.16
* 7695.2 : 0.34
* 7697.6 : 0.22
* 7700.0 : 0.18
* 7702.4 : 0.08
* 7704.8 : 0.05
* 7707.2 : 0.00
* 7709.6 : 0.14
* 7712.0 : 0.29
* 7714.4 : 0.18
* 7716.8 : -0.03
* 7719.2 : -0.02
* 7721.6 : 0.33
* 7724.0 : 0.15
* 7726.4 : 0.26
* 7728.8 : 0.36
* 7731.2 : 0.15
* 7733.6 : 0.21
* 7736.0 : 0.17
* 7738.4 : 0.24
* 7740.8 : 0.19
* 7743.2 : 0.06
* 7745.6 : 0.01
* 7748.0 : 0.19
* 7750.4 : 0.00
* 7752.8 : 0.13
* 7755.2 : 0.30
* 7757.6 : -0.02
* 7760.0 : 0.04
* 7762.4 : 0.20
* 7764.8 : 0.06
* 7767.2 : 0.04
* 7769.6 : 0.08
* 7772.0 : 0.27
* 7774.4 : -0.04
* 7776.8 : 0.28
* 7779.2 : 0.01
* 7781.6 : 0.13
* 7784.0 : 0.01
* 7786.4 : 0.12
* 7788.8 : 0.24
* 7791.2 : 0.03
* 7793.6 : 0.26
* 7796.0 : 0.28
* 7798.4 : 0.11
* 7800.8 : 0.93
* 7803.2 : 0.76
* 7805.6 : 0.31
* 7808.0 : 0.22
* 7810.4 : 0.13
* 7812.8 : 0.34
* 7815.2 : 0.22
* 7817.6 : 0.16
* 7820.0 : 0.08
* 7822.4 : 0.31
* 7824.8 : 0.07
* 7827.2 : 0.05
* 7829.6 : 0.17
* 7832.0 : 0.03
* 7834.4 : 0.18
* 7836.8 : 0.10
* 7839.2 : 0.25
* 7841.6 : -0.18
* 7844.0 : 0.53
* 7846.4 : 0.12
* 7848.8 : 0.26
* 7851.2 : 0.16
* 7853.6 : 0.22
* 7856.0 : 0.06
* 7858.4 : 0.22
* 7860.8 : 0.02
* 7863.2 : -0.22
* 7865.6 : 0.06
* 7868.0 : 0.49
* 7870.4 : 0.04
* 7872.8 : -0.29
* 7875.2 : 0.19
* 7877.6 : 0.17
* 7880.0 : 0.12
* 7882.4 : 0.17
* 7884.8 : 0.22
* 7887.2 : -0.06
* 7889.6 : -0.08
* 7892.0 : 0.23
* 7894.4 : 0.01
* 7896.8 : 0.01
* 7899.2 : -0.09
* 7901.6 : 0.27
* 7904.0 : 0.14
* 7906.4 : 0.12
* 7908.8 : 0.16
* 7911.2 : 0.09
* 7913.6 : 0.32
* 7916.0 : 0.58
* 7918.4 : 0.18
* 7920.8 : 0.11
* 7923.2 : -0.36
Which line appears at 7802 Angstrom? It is [O III] 5007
